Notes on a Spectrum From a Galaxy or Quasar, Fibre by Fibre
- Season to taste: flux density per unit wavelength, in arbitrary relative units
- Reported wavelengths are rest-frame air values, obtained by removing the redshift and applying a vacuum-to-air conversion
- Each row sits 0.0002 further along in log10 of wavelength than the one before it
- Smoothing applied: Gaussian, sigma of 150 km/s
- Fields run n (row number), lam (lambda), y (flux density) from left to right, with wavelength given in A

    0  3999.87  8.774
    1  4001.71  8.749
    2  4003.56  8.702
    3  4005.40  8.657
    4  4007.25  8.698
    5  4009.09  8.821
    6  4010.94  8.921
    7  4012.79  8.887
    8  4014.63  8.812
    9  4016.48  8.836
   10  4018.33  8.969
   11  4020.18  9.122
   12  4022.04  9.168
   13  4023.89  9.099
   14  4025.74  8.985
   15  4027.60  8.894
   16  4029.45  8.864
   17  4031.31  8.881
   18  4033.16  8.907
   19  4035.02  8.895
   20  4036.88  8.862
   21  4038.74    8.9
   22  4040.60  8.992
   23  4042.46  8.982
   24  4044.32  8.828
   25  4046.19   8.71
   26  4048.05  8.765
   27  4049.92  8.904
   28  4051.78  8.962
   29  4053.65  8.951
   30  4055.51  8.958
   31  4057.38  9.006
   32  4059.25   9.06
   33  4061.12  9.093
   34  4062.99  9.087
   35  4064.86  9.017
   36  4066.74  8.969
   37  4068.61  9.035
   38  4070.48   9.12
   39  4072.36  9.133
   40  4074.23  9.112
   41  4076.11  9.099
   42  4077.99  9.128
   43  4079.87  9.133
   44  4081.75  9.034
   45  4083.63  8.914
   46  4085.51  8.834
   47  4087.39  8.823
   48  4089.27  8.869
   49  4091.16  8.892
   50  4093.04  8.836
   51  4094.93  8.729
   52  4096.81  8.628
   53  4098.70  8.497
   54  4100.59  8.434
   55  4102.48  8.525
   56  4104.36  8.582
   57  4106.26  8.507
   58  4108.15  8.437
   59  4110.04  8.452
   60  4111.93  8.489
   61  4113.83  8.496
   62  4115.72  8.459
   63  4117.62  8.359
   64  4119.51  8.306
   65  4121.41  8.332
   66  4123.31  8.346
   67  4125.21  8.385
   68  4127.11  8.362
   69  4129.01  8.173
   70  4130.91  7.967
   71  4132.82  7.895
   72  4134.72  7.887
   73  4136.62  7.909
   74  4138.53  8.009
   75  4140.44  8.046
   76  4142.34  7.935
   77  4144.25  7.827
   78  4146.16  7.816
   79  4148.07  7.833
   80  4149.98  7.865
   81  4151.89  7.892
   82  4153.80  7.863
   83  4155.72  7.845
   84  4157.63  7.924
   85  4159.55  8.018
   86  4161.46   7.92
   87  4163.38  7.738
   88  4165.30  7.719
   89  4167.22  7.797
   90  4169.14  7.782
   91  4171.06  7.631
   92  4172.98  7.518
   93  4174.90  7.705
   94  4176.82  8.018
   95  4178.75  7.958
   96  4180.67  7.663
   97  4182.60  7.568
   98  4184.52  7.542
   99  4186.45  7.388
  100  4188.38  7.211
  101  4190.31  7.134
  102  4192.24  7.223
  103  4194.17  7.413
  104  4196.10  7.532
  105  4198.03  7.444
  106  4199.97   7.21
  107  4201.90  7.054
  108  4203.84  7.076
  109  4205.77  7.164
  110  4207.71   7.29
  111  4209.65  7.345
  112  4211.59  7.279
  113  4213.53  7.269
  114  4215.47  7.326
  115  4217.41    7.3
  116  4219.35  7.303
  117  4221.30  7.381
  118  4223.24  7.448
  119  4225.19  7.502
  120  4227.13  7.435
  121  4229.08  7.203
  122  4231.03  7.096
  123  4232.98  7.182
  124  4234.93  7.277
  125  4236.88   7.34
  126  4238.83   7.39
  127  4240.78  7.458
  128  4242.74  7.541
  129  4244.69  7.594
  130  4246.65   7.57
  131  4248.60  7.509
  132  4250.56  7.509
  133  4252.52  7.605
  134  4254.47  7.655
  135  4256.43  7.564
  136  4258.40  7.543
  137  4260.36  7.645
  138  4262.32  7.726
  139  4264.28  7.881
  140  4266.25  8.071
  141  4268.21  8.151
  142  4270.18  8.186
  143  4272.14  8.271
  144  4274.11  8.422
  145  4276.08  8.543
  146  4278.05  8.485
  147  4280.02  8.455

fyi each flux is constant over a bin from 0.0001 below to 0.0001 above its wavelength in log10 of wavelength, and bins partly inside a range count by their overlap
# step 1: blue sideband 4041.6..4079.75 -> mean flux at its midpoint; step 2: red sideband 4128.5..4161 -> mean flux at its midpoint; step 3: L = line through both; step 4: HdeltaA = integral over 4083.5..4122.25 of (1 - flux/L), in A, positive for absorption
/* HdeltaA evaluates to -0.6 A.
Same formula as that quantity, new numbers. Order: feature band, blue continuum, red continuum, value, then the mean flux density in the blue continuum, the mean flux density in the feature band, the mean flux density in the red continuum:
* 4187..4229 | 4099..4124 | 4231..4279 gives 3.5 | 8.44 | 7.3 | 7.74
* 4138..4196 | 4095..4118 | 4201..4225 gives 0.6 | 8.5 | 7.72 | 7.28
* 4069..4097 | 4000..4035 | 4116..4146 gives -1.7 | 8.89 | 8.96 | 8.11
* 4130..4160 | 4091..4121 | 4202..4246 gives 0.8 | 8.53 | 7.9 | 7.32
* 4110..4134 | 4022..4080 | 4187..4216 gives -0.4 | 8.98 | 8.3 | 7.27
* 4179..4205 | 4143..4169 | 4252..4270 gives 1.6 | 7.85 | 7.36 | 7.78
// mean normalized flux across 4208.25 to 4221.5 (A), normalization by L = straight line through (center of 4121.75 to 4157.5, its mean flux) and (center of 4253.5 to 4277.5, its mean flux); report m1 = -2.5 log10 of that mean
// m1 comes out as 0.096 mag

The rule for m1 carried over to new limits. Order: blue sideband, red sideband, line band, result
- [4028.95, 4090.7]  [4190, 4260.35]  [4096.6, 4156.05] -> 0.02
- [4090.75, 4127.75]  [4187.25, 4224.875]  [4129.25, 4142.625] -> 0.03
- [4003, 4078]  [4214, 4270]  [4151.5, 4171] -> 0.03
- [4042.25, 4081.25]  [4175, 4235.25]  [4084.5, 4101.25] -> -0.01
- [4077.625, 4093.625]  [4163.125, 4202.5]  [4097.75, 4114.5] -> 0.02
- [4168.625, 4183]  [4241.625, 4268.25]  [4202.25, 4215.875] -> 0.07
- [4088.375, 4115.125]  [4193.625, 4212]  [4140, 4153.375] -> 0.02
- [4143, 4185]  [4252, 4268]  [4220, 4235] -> 0.06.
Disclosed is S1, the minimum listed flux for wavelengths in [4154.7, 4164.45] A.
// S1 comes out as 7.738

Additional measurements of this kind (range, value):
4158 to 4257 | 7.054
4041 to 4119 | 8.359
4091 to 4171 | 7.719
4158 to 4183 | 7.518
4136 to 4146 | 7.827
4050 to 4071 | 8.951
